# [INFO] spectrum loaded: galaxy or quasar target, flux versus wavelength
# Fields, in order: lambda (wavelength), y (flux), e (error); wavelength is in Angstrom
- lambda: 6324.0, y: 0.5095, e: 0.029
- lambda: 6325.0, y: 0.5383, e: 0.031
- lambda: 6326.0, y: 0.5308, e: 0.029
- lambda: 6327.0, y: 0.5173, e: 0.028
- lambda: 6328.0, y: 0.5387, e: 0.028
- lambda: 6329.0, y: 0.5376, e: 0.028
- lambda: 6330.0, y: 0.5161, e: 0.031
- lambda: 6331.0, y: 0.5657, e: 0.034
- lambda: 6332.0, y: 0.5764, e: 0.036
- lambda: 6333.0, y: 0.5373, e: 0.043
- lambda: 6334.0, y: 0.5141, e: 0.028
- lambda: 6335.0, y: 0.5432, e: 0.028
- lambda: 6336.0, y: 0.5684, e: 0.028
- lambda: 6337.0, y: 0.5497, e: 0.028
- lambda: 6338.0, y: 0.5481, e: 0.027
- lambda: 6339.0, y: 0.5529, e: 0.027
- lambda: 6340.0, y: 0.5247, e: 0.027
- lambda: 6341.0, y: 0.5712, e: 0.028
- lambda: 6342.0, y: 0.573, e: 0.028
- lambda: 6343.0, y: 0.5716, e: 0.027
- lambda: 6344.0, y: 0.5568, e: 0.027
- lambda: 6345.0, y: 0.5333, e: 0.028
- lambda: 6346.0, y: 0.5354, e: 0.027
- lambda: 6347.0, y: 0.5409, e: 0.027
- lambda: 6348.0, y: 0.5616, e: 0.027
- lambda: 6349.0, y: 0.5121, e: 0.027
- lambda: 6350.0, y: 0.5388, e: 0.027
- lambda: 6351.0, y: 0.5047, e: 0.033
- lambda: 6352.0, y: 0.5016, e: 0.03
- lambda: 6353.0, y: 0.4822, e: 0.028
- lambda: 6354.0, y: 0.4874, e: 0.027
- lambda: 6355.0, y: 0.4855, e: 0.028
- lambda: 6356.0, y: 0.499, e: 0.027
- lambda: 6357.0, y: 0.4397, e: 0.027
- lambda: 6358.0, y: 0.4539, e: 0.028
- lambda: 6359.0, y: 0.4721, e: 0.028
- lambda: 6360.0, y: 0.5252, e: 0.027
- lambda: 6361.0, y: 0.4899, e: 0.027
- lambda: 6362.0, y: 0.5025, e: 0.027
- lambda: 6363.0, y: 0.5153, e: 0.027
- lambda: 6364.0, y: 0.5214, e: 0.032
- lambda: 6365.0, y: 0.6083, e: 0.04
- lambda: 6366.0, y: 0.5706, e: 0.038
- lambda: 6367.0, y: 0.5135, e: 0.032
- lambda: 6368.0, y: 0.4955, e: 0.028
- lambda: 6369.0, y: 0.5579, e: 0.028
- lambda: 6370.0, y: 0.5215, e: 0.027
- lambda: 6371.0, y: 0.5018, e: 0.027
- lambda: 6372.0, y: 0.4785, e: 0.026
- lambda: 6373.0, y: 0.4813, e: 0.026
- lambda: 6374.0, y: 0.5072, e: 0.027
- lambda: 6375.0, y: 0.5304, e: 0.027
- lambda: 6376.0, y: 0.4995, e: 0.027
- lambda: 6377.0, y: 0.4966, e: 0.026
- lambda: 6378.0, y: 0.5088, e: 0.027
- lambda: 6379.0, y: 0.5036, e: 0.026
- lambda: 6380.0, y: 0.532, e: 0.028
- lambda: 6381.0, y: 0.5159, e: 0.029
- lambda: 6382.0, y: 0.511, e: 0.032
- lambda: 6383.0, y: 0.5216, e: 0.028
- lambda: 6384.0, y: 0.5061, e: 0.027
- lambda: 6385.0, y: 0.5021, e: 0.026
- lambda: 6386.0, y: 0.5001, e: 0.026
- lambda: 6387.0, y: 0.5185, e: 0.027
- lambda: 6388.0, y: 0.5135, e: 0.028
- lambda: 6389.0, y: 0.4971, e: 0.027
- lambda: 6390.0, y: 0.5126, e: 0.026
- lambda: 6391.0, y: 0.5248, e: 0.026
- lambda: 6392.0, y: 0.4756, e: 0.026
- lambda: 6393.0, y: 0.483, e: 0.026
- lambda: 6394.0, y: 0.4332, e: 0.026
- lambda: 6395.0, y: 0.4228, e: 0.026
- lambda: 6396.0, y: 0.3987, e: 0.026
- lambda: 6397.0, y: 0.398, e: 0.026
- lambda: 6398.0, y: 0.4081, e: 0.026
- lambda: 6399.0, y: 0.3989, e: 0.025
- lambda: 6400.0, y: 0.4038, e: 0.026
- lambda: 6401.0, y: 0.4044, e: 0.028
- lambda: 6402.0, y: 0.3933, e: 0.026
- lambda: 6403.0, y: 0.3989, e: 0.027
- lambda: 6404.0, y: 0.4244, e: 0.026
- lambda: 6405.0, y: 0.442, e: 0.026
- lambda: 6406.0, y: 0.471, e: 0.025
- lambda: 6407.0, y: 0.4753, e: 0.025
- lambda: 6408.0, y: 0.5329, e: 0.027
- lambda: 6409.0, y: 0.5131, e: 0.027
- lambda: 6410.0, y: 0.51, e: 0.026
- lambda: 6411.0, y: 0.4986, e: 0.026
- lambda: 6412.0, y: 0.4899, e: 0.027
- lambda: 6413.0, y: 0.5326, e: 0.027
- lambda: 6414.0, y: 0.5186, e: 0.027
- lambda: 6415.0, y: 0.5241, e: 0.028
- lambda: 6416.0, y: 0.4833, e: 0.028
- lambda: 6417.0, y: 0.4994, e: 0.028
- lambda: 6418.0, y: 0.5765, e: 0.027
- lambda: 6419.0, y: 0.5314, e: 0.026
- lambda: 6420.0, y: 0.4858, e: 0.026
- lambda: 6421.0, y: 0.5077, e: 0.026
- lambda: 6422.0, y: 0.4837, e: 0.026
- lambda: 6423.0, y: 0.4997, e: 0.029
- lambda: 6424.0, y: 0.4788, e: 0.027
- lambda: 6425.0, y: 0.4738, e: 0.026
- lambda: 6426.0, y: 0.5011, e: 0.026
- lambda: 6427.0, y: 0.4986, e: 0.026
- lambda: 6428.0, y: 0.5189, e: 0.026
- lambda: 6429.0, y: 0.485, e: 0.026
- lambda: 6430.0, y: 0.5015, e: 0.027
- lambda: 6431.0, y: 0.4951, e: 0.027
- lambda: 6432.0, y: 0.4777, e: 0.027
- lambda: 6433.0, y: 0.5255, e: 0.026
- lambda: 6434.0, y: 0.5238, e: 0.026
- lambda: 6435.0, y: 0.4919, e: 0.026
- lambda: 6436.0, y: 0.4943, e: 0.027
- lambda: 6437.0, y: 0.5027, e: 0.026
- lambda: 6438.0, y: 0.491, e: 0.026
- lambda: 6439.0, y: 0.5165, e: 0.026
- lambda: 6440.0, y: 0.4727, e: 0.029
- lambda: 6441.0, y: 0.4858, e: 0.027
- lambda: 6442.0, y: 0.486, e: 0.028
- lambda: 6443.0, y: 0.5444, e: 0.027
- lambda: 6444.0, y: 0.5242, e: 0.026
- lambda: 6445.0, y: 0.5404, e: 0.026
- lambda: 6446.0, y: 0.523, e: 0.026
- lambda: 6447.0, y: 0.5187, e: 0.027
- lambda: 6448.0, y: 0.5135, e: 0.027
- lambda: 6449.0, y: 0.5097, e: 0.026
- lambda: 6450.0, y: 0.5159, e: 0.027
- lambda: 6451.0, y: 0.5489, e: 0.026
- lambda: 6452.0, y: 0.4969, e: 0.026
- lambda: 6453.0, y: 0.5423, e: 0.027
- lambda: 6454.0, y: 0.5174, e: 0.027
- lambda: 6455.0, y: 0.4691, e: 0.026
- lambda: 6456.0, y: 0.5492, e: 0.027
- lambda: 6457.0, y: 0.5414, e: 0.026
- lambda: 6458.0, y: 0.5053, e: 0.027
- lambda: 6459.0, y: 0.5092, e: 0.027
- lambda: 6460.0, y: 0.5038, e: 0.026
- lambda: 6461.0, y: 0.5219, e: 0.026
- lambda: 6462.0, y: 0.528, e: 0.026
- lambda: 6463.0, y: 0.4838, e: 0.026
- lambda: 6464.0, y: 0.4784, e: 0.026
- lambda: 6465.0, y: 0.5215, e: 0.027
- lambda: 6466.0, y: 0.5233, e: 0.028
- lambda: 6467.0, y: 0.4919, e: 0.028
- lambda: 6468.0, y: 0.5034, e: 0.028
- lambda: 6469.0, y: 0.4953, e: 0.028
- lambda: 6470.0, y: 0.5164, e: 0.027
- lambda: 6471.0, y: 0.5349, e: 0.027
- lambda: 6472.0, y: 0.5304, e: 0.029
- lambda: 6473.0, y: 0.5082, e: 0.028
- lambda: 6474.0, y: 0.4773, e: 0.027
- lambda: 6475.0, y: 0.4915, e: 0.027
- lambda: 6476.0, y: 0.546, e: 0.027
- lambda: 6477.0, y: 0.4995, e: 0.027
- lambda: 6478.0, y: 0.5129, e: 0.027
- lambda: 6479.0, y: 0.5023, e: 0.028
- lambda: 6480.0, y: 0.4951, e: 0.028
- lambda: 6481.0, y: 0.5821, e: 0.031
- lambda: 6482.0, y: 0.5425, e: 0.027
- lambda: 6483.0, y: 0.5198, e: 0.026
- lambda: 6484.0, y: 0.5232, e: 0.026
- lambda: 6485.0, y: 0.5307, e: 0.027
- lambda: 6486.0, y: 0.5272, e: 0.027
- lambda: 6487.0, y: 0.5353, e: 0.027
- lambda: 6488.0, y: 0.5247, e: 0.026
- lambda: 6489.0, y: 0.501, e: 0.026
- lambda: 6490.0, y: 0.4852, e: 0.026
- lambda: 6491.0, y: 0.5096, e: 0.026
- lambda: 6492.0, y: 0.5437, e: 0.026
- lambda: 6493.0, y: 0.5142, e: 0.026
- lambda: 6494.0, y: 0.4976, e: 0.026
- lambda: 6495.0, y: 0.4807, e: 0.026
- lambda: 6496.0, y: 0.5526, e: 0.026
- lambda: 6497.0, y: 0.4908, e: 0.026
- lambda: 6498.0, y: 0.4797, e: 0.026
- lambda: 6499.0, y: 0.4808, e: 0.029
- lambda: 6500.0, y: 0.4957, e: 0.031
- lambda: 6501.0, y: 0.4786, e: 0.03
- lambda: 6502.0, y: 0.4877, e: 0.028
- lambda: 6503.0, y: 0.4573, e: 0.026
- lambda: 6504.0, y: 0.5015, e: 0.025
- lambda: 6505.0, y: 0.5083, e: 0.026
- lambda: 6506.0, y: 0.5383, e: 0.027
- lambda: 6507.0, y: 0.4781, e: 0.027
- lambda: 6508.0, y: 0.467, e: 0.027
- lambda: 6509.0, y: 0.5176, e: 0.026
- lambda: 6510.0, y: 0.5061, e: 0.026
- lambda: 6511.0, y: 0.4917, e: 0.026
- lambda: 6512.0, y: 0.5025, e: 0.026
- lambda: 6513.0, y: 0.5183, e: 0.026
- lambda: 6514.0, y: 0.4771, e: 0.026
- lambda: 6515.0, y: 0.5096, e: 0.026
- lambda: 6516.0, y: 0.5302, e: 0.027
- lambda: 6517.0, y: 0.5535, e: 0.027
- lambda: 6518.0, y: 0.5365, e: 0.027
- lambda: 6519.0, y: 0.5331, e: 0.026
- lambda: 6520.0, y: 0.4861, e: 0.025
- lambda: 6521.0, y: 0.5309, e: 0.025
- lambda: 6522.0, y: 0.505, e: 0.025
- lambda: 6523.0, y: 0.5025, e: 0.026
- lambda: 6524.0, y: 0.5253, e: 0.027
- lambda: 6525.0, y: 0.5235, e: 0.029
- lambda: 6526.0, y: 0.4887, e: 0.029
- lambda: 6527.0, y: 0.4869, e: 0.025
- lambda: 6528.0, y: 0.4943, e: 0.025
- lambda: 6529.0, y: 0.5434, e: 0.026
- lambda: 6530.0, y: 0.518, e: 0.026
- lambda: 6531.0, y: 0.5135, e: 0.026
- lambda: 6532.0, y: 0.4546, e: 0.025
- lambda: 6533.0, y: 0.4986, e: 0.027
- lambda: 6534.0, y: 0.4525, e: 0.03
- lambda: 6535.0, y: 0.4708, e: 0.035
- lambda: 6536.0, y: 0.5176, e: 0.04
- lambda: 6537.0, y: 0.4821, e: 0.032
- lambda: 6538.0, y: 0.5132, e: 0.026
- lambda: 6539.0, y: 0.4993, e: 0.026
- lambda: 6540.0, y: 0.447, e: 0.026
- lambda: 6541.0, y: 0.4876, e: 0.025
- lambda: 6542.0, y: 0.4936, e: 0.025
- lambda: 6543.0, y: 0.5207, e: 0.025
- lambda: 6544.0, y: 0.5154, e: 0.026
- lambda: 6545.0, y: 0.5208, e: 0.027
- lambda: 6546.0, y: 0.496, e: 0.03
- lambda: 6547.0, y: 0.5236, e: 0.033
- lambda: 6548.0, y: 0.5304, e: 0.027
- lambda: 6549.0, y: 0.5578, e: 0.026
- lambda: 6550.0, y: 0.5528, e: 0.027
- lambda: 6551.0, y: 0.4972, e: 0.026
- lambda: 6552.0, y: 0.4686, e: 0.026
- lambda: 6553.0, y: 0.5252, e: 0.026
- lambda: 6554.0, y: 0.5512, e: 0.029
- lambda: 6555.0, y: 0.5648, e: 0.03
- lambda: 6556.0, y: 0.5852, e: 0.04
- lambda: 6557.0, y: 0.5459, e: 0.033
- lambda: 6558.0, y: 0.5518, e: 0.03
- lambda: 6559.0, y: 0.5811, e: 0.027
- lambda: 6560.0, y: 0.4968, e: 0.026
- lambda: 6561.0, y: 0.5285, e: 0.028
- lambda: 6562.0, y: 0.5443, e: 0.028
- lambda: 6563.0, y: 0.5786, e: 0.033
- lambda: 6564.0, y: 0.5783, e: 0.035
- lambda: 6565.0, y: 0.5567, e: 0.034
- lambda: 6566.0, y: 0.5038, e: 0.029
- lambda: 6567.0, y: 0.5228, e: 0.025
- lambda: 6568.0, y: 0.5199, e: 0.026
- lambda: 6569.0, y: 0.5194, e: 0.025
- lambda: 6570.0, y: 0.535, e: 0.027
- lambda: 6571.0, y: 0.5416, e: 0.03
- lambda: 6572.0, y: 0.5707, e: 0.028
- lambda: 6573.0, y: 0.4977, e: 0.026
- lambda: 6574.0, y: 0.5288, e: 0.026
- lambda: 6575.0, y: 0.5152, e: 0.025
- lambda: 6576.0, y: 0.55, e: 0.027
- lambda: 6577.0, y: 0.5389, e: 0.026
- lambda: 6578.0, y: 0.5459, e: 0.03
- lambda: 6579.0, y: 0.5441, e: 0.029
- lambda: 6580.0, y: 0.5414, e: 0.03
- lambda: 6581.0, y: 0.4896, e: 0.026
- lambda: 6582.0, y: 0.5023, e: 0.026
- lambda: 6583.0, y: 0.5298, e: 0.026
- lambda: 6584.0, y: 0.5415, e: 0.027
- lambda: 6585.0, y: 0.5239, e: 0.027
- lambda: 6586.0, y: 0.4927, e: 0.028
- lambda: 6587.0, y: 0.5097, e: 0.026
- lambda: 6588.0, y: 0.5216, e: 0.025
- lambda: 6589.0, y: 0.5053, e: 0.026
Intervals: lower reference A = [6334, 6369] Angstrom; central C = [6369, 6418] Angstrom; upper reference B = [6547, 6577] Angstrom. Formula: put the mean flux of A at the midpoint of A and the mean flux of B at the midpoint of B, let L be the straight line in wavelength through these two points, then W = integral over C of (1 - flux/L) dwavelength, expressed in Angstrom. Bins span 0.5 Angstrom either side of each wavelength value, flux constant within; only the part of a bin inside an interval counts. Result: 4.12 Angstrom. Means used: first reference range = 0.525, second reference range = 0.538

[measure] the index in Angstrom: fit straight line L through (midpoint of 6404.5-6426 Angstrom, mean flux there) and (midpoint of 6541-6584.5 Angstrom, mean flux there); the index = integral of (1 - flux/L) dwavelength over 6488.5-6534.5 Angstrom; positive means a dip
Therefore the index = 1.6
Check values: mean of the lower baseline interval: 0.501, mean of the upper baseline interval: 0.532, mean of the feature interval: 0.503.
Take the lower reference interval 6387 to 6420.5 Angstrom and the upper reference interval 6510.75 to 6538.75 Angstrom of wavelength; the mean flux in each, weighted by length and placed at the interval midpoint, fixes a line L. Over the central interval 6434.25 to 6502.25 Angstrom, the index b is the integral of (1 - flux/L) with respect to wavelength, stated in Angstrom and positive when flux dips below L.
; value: -2.9 Angstrom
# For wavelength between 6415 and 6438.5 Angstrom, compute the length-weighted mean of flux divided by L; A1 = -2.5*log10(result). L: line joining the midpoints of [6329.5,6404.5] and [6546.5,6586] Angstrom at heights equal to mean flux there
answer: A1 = 0.02 mag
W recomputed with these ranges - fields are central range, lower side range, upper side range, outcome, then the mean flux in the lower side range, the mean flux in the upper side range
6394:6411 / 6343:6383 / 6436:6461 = 2.5 Angstrom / 0.513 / 0.513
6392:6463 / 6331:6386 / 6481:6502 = 3.5 Angstrom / 0.522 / 0.512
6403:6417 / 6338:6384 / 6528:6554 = 0.7 Angstrom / 0.518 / 0.505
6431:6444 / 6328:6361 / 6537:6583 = 0.6 Angstrom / 0.527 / 0.528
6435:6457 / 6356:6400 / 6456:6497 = -0.2 Angstrom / 0.494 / 0.515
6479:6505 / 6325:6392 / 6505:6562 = 0.3 Angstrom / 0.521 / 0.513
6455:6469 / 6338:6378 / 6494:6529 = 0.0 Angstrom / 0.519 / 0.504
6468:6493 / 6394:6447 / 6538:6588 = -0.8 Angstrom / 0.484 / 0.528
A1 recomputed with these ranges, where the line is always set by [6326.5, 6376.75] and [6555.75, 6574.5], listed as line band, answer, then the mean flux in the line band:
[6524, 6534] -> 0.08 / 0.501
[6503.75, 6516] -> 0.07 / 0.503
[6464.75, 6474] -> 0.05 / 0.512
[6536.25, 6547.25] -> 0.08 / 0.5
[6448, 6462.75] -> 0.03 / 0.518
